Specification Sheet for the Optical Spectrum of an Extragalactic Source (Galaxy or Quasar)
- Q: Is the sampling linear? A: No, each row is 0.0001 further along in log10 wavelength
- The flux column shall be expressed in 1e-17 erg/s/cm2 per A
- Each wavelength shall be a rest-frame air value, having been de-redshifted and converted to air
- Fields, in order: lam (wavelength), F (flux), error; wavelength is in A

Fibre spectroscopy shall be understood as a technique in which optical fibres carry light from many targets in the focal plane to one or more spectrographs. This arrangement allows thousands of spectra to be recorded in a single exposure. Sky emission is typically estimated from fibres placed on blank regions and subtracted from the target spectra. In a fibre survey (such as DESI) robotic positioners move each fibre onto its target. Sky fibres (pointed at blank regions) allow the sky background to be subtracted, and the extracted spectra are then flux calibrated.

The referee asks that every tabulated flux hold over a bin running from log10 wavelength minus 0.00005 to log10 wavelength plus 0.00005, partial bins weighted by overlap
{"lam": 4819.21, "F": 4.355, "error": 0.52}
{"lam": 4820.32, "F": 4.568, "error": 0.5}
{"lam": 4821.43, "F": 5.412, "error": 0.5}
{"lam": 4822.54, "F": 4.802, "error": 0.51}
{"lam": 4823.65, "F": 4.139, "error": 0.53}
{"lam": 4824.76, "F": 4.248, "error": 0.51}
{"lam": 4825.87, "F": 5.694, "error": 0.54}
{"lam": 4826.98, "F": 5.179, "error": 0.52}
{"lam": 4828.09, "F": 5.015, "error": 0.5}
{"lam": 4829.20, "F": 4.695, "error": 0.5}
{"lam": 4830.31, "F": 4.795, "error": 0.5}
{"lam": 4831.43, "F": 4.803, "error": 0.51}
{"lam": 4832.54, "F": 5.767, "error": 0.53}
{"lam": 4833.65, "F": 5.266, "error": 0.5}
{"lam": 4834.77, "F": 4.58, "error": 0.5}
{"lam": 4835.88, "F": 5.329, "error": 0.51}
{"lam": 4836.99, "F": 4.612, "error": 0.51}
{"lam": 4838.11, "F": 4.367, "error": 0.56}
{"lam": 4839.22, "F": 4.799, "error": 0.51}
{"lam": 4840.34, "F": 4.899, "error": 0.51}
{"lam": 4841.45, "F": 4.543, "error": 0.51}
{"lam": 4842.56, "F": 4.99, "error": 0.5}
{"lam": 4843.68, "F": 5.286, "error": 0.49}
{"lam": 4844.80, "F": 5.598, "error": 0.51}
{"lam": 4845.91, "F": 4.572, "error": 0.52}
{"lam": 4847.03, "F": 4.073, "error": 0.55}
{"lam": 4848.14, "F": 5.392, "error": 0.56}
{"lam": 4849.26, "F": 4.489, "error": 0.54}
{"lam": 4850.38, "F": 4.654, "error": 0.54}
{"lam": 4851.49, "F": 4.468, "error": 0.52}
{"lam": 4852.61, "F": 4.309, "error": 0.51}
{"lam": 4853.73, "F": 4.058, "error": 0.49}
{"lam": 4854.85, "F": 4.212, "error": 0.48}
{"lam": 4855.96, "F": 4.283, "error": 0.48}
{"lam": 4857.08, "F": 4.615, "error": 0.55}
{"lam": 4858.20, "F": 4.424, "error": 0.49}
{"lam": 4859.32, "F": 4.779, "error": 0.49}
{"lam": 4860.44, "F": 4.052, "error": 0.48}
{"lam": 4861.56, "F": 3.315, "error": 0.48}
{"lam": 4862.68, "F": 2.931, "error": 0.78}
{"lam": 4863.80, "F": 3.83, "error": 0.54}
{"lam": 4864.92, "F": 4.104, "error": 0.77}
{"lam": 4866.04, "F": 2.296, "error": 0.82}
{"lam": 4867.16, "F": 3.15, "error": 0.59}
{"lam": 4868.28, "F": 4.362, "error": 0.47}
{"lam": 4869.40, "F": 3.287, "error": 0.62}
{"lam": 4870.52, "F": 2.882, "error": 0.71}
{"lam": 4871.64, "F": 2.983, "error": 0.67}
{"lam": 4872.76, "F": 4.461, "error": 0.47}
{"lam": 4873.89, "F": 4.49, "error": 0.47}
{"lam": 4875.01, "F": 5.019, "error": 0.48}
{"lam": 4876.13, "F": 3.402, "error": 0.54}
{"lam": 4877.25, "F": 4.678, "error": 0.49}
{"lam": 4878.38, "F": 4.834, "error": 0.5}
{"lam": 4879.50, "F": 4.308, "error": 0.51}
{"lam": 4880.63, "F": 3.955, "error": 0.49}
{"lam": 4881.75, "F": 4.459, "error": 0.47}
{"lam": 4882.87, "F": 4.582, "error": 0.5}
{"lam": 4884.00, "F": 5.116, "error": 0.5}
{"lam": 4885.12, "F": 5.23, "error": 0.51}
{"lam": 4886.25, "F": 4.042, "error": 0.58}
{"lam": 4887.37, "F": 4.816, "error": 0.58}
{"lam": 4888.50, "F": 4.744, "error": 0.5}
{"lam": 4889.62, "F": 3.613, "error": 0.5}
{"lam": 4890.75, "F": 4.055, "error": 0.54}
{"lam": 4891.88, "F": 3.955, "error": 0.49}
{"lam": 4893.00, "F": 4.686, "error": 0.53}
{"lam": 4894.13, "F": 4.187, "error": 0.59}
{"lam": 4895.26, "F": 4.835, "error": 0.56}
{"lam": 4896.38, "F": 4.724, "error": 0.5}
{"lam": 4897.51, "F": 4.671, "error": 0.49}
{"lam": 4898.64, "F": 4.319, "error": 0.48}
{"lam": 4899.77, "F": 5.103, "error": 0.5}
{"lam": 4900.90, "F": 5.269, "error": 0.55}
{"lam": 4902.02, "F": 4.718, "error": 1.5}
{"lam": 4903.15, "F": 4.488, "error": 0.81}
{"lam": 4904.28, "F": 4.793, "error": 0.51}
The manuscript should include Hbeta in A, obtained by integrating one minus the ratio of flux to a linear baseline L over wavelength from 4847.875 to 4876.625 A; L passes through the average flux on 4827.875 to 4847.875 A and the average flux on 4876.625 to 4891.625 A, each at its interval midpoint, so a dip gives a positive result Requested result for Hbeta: 4.2 A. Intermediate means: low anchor 4.89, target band 4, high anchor 4.48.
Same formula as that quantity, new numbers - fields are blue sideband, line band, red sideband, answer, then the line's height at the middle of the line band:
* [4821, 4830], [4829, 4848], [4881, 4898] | -0.3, 4.82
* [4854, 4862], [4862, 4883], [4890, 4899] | 2.1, 4.31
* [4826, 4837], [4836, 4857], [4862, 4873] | -1.5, 4.36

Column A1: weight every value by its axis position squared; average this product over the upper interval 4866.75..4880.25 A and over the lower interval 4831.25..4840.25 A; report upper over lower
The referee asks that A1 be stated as 0.82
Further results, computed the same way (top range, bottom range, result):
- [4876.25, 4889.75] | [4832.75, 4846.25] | 0.93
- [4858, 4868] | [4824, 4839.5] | 0.75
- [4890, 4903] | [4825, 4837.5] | 0.93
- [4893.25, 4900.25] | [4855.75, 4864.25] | 1.17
